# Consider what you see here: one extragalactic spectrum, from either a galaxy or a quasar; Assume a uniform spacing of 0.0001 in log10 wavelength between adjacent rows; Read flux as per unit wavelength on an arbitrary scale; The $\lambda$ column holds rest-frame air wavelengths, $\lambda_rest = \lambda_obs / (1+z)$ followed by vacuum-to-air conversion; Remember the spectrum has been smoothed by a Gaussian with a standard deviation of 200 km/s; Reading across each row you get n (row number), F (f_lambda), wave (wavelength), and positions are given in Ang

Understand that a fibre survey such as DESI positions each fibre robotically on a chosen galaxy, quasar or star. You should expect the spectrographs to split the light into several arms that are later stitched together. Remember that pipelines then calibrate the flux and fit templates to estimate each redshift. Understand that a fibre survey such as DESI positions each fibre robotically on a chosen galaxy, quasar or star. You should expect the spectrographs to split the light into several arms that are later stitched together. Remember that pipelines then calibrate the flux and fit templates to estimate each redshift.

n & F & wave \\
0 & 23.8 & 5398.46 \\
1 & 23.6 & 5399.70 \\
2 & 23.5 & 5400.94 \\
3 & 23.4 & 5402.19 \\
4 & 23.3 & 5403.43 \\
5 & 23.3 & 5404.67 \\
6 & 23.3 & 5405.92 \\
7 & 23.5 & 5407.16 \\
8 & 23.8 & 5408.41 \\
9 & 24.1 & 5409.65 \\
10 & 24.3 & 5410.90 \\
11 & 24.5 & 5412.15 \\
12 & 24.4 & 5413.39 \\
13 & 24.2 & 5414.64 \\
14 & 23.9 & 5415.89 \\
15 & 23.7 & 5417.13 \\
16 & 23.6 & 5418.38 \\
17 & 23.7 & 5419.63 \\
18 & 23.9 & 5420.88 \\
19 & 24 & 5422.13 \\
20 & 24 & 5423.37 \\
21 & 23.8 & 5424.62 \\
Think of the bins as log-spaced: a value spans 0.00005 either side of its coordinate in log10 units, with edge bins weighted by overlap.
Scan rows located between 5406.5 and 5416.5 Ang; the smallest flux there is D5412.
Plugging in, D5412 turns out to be 23.5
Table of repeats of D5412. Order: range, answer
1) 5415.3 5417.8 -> 23.7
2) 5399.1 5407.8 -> 23.3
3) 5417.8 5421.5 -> 23.6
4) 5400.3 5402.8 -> 23.4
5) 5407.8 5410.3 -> 23.8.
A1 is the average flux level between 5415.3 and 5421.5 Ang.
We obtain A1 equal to 23.8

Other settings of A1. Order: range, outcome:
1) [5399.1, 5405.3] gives 23.4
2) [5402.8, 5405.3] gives 23.3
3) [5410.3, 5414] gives 24.4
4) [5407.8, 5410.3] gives 24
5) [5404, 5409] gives 23.5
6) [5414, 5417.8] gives 23.9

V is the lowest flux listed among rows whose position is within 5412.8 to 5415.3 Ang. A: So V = 24.2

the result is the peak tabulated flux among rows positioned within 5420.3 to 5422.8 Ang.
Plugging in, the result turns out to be 24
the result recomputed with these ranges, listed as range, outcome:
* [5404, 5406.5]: 23.3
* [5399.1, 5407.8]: 23.6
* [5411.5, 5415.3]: 24.5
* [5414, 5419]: 24.2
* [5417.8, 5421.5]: 23.9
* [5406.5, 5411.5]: 24.3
